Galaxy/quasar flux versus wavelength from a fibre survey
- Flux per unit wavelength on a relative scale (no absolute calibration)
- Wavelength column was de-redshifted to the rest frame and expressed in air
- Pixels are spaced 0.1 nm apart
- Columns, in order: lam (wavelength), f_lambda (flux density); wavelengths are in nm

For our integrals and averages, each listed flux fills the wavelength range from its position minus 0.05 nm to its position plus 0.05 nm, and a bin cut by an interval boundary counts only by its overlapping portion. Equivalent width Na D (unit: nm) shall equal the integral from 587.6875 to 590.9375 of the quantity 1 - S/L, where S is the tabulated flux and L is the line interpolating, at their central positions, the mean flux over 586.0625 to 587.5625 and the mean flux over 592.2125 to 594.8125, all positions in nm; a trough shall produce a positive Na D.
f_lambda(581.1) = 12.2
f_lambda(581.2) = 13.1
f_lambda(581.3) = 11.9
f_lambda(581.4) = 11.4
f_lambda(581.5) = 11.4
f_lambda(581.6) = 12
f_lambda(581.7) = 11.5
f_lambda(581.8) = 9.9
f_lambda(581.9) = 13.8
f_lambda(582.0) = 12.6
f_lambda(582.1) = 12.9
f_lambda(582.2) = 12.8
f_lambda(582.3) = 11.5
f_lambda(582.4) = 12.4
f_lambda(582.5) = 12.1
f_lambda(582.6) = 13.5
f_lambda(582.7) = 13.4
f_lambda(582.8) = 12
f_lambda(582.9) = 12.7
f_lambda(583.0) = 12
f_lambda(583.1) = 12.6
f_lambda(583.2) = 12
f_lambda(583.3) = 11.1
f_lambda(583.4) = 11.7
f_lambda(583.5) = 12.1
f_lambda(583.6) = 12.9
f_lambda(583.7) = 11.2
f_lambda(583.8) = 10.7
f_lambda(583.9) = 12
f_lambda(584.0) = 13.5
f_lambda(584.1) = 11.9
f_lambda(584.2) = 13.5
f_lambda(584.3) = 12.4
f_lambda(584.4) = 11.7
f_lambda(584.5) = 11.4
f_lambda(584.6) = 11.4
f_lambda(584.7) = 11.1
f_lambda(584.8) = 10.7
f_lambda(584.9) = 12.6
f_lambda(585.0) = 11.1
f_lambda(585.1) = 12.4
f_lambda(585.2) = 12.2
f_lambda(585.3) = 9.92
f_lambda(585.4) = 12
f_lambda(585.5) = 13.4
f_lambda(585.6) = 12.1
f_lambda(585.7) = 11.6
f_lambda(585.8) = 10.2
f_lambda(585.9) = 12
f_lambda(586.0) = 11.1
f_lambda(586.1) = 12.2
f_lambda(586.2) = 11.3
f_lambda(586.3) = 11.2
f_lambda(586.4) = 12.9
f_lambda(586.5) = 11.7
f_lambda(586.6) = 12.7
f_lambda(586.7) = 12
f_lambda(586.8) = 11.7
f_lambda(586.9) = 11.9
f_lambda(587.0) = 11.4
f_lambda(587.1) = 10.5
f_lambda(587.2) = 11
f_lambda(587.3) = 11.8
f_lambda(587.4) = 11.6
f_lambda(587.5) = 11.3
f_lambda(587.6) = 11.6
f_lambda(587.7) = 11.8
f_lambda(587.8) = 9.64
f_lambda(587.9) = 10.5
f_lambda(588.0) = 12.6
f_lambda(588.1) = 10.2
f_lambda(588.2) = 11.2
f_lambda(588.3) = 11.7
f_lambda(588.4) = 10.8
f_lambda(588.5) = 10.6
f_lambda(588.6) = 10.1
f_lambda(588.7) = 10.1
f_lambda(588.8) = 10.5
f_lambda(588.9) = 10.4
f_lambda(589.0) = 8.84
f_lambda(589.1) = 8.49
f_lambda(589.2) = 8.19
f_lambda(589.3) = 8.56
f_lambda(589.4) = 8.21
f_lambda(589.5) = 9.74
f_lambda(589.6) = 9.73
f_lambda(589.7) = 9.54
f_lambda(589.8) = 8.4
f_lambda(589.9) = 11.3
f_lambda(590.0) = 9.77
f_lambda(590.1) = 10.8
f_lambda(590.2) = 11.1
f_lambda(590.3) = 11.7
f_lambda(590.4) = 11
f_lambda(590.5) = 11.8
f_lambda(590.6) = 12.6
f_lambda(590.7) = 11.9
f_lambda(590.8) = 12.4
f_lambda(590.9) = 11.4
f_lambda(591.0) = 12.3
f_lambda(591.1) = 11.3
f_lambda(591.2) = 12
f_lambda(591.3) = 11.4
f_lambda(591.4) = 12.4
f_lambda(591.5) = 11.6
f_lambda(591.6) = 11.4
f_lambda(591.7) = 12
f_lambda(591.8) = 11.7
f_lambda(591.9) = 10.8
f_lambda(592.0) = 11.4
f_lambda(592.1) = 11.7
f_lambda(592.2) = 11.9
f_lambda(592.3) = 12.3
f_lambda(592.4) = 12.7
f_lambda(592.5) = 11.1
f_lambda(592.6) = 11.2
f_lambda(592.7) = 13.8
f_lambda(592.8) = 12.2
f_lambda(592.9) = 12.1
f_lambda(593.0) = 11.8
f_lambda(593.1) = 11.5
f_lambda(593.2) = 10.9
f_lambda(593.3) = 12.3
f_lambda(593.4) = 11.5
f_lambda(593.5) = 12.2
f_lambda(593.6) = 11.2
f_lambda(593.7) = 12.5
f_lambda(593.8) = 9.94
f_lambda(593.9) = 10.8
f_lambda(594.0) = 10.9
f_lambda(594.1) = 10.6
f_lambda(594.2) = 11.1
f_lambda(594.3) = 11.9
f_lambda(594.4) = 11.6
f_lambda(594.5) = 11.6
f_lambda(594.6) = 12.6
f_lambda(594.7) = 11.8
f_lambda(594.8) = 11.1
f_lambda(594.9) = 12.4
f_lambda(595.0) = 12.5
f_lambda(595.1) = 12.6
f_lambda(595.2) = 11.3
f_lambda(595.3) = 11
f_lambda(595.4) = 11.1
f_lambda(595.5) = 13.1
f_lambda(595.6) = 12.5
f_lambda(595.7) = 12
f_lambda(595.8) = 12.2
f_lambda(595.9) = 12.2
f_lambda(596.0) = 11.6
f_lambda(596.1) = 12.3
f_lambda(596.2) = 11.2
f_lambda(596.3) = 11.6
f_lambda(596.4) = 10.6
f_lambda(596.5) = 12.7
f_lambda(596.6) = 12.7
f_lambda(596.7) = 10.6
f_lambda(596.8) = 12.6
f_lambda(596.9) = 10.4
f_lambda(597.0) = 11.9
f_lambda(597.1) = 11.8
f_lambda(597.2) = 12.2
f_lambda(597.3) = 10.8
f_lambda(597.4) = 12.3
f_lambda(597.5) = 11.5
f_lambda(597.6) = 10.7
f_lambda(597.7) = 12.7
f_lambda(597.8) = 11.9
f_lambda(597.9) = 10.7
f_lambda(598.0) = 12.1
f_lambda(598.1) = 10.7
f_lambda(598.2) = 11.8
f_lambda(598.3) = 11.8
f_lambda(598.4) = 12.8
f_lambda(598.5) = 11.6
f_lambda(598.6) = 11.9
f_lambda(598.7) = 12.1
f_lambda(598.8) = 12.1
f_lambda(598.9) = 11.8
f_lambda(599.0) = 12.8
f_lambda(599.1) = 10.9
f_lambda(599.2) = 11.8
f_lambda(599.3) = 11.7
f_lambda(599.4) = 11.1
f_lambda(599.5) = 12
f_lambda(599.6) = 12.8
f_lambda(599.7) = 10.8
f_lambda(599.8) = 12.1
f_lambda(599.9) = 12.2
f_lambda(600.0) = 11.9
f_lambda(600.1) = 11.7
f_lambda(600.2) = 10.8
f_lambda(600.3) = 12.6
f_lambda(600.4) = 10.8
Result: 0.34 nm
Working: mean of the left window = 11.7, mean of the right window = 11.7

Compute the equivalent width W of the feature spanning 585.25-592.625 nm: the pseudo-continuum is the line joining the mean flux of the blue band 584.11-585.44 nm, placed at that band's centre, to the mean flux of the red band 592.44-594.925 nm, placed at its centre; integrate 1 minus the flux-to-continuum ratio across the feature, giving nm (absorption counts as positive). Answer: 0.34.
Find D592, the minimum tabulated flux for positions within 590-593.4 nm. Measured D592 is 9.77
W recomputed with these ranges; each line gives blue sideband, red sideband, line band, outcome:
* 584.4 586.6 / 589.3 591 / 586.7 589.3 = 0.10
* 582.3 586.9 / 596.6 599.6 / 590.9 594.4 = 0.05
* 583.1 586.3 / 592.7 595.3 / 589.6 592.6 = 0.08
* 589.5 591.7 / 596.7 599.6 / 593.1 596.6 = -0.06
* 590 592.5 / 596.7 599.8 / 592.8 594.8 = 0.03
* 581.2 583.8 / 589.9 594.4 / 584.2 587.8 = 0.09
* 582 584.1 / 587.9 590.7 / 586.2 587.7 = -0.08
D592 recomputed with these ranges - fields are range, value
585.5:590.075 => 8.19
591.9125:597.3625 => 9.94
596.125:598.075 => 10.4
